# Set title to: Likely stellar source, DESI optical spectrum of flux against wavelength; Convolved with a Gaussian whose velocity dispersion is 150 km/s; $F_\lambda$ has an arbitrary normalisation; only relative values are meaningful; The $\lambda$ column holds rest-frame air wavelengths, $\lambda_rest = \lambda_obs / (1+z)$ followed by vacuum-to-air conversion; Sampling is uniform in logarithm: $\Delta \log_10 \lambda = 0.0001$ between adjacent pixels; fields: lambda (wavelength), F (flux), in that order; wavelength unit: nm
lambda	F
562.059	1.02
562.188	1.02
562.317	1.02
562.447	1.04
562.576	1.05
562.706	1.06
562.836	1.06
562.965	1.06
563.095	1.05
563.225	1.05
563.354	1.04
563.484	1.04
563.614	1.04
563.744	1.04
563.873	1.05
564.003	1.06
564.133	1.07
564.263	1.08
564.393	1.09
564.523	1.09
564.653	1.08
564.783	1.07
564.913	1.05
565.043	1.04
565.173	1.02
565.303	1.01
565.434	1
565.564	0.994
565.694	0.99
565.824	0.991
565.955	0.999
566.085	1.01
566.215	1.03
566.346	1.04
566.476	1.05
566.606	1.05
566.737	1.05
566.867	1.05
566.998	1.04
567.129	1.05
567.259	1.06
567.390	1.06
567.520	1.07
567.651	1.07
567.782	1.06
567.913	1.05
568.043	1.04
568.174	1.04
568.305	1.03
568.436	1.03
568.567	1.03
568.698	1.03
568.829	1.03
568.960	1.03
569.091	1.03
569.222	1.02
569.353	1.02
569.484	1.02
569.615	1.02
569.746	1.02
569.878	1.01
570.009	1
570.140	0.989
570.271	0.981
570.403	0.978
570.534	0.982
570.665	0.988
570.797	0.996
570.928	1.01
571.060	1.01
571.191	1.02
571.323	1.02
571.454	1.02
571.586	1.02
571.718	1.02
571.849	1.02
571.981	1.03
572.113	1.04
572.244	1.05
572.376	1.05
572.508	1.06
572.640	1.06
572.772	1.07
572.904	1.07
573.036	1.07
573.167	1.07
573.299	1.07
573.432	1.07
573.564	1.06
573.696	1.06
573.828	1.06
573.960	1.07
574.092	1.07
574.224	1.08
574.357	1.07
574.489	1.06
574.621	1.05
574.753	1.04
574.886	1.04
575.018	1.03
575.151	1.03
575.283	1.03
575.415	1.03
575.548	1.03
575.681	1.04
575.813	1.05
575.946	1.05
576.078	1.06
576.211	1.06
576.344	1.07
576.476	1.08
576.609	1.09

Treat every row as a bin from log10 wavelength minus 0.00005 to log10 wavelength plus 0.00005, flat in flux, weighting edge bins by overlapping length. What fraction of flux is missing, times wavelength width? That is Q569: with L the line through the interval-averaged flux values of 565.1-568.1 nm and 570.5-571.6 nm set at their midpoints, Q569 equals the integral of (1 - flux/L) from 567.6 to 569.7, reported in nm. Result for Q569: -0.02 nm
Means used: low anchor 1.03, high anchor 1.01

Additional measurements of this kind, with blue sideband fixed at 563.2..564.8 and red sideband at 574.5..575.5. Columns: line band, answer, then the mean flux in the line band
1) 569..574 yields 0.07 nm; 1.03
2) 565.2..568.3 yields 0.06 nm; 1.03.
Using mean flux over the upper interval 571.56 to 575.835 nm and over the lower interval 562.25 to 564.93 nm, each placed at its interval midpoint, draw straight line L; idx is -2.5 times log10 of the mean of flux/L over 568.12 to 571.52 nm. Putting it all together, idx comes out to 0.04 mag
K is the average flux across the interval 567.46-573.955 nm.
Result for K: 1.03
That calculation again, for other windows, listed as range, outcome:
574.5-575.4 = 1.04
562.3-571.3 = 1.03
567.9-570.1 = 1.03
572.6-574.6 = 1.07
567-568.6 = 1.05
